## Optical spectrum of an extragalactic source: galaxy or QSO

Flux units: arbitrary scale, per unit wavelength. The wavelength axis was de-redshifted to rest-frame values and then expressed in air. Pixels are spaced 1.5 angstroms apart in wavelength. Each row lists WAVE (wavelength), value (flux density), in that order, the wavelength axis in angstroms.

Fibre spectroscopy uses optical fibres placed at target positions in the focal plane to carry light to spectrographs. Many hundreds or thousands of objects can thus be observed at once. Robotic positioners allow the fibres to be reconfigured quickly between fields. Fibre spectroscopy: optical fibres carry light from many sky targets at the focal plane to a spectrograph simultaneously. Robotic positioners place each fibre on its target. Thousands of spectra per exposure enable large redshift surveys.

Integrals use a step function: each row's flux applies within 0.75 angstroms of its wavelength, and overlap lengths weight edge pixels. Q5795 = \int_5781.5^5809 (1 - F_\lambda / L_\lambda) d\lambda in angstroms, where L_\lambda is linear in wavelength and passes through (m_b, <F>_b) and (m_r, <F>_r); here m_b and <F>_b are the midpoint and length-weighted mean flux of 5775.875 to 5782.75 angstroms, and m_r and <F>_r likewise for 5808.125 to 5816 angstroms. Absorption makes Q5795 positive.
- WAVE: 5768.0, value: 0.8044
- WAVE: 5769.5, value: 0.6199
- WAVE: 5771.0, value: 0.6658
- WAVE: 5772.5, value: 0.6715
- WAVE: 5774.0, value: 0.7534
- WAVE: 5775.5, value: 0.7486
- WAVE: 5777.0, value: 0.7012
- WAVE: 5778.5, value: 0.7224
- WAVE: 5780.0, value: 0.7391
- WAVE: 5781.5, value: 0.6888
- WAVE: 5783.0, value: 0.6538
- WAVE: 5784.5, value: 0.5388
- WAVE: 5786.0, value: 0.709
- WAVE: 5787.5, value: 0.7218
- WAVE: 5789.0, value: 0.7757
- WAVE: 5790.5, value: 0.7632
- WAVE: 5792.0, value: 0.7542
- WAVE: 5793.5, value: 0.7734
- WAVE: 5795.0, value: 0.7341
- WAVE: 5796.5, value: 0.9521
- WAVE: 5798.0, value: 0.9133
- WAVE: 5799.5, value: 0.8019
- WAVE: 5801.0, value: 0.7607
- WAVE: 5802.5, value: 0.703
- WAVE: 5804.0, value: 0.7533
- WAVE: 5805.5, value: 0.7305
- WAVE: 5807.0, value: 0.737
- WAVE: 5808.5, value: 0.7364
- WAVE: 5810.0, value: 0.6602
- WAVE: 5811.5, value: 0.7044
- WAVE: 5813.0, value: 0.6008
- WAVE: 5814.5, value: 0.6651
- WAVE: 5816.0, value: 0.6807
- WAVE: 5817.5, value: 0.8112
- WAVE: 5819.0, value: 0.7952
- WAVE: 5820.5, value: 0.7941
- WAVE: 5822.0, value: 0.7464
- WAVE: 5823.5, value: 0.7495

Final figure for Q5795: -2.3 angstroms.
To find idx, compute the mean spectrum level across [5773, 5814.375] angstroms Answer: 0.733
